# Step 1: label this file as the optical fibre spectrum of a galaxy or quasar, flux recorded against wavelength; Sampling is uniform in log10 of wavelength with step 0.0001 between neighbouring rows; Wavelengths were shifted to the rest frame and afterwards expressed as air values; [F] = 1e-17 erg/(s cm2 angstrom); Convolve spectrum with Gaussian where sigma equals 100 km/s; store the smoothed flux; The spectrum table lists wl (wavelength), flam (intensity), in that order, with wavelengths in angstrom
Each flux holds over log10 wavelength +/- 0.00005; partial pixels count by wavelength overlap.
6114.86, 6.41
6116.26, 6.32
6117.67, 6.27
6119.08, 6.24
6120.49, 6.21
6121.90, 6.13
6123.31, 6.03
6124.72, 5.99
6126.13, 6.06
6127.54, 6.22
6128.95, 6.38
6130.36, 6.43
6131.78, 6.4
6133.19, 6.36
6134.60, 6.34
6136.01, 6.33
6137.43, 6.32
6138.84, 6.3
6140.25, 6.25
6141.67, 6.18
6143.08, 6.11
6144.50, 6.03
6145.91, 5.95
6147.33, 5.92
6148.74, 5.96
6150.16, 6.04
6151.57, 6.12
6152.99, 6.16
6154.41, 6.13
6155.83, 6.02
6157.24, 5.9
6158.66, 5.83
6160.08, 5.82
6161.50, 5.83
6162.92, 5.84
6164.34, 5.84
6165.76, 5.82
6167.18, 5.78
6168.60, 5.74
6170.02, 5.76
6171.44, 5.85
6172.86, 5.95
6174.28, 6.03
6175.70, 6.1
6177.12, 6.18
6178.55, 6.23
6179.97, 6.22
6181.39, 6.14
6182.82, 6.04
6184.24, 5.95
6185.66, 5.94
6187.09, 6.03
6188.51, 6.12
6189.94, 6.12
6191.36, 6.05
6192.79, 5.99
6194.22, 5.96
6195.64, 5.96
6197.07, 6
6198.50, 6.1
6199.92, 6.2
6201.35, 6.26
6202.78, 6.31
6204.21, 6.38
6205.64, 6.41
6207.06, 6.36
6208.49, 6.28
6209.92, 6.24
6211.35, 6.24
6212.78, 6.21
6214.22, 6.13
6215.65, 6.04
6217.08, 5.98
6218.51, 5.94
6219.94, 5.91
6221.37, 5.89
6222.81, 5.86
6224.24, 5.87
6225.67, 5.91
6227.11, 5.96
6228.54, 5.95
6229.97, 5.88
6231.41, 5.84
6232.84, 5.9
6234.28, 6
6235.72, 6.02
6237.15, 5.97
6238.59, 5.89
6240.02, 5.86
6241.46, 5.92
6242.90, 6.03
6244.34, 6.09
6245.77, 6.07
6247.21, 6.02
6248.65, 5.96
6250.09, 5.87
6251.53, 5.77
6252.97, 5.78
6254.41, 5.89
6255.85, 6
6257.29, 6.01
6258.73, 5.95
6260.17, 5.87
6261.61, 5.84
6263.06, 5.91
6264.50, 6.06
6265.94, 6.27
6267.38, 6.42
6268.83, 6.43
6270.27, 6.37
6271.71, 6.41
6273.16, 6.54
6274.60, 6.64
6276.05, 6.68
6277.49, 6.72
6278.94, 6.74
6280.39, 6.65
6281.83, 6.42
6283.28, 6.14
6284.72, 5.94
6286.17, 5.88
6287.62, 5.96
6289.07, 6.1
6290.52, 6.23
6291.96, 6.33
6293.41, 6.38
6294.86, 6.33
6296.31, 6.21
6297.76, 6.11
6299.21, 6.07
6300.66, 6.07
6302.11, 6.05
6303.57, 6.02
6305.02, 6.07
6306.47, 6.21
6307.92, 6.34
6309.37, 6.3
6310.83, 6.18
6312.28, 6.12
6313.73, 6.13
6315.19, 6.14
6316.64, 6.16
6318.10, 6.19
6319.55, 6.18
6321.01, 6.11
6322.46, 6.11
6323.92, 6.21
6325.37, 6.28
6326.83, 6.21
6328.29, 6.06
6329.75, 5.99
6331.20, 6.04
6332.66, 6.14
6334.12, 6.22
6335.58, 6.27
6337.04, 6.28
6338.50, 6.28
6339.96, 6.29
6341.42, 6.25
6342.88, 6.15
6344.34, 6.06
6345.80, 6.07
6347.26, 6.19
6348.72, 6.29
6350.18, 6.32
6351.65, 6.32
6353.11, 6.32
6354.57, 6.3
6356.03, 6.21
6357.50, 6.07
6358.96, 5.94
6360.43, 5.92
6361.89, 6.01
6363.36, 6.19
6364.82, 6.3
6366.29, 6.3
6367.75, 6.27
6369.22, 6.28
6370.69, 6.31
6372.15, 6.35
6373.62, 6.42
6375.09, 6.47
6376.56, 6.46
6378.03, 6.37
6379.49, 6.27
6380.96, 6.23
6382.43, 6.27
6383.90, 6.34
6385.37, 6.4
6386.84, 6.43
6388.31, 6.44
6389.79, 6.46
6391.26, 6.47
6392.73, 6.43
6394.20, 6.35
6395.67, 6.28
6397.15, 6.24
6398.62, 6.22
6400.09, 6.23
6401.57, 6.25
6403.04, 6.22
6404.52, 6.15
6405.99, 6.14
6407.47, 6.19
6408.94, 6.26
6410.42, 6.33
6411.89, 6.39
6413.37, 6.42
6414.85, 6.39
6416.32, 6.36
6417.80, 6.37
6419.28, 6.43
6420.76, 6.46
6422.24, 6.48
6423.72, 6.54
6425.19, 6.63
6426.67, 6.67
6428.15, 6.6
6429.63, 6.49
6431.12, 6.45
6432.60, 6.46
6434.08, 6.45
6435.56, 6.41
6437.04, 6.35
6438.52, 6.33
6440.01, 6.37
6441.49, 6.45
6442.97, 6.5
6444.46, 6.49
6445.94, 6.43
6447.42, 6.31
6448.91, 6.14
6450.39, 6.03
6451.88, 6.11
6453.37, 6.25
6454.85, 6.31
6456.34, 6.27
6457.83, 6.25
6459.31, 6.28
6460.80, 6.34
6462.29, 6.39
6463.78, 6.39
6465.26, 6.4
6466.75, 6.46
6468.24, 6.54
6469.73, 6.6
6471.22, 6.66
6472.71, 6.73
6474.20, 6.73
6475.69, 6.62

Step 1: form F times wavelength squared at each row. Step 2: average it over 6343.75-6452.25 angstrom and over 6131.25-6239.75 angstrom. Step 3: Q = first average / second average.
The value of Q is 1.12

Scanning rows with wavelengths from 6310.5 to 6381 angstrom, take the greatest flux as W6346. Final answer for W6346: 6.47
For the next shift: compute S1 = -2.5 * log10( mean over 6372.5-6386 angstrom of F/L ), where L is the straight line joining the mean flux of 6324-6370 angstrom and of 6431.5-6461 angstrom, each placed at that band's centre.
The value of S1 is -0.021 mag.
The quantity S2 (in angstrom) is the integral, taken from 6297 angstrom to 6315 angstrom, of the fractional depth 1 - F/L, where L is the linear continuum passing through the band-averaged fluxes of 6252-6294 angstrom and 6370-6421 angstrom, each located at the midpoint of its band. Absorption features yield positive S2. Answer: 0.3 angstrom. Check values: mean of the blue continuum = 6.22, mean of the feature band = 6.14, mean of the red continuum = 6.34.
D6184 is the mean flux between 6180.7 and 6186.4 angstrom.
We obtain 6.01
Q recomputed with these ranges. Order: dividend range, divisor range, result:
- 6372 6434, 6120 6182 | 1.14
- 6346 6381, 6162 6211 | 1.09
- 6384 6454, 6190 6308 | 1.10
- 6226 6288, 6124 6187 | 1.04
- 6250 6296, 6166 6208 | 1.05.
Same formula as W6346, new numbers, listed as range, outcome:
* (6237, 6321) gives 6.74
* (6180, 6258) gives 6.41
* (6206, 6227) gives 6.36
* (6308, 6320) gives 6.3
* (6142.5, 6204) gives 6.31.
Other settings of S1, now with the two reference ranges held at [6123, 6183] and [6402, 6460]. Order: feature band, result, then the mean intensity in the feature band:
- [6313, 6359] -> 0.014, 6.18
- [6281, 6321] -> 0.012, 6.16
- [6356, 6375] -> 0.015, 6.2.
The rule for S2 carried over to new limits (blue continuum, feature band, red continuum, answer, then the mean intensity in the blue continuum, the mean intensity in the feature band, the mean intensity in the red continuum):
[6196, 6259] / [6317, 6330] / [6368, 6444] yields 0.1 angstrom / 6.03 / 6.15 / 6.38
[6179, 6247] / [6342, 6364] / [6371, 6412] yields 0.4 angstrom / 6.05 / 6.16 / 6.32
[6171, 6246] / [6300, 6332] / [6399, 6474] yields 0.3 angstrom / 6.05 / 6.14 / 6.39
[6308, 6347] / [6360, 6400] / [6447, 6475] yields -0.4 angstrom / 6.17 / 6.32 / 6.38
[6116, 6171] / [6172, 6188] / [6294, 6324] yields 0.1 angstrom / 6.08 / 6.07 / 6.16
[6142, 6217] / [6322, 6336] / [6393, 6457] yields 0.2 angstrom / 6.05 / 6.15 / 6.35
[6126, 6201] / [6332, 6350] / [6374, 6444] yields 0.2 angstrom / 6.06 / 6.21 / 6.38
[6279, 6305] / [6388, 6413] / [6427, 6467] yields 0.0 angstrom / 6.18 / 6.3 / 6.36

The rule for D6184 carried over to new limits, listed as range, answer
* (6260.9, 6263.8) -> 5.86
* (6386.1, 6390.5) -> 6.43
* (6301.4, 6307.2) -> 6.08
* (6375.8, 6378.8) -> 6.42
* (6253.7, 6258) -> 5.97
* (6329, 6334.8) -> 6.1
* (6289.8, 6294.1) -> 6.32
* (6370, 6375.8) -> 6.39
